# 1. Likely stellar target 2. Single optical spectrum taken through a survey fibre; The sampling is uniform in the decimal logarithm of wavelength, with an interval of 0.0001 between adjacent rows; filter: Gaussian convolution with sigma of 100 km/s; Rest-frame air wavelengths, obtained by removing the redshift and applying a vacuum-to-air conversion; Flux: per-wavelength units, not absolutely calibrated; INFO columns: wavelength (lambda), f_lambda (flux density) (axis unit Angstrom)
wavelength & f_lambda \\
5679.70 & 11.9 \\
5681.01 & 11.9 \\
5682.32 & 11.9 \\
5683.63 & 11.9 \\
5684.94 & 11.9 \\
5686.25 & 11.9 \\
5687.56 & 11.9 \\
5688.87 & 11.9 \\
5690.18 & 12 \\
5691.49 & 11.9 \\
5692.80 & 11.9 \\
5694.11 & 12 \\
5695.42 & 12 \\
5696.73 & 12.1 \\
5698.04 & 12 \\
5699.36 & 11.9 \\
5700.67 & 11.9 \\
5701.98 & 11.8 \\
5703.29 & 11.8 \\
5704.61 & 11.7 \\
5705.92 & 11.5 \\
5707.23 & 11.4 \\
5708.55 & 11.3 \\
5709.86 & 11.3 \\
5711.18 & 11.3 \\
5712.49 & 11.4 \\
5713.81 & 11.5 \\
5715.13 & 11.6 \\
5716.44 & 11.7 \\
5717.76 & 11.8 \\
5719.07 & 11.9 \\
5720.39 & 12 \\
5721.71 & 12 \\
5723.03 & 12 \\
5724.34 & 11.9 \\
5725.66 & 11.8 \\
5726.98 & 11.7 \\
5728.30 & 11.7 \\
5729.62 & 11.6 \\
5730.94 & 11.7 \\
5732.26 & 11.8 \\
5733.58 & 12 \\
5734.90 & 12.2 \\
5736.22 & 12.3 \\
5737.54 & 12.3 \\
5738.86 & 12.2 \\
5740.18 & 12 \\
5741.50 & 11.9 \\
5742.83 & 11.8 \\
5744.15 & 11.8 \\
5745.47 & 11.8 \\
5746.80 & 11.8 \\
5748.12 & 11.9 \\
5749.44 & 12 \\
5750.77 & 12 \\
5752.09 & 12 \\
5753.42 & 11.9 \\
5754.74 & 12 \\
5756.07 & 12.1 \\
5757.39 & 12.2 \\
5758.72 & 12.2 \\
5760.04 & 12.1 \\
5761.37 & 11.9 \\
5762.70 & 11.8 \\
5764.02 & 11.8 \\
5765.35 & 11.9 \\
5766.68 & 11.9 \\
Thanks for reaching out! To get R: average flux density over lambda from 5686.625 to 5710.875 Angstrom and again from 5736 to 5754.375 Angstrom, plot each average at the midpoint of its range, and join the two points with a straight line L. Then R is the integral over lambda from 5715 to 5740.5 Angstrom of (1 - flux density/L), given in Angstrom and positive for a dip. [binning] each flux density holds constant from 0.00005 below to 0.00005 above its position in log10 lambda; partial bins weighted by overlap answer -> -0.03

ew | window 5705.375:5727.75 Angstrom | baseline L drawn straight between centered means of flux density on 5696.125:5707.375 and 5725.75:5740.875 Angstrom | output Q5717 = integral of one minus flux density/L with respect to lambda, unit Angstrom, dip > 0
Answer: 0.42 Angstrom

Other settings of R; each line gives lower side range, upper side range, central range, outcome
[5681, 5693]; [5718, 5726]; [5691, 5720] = 0.5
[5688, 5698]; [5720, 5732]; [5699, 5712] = 0.4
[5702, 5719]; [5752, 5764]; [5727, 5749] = -0.2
